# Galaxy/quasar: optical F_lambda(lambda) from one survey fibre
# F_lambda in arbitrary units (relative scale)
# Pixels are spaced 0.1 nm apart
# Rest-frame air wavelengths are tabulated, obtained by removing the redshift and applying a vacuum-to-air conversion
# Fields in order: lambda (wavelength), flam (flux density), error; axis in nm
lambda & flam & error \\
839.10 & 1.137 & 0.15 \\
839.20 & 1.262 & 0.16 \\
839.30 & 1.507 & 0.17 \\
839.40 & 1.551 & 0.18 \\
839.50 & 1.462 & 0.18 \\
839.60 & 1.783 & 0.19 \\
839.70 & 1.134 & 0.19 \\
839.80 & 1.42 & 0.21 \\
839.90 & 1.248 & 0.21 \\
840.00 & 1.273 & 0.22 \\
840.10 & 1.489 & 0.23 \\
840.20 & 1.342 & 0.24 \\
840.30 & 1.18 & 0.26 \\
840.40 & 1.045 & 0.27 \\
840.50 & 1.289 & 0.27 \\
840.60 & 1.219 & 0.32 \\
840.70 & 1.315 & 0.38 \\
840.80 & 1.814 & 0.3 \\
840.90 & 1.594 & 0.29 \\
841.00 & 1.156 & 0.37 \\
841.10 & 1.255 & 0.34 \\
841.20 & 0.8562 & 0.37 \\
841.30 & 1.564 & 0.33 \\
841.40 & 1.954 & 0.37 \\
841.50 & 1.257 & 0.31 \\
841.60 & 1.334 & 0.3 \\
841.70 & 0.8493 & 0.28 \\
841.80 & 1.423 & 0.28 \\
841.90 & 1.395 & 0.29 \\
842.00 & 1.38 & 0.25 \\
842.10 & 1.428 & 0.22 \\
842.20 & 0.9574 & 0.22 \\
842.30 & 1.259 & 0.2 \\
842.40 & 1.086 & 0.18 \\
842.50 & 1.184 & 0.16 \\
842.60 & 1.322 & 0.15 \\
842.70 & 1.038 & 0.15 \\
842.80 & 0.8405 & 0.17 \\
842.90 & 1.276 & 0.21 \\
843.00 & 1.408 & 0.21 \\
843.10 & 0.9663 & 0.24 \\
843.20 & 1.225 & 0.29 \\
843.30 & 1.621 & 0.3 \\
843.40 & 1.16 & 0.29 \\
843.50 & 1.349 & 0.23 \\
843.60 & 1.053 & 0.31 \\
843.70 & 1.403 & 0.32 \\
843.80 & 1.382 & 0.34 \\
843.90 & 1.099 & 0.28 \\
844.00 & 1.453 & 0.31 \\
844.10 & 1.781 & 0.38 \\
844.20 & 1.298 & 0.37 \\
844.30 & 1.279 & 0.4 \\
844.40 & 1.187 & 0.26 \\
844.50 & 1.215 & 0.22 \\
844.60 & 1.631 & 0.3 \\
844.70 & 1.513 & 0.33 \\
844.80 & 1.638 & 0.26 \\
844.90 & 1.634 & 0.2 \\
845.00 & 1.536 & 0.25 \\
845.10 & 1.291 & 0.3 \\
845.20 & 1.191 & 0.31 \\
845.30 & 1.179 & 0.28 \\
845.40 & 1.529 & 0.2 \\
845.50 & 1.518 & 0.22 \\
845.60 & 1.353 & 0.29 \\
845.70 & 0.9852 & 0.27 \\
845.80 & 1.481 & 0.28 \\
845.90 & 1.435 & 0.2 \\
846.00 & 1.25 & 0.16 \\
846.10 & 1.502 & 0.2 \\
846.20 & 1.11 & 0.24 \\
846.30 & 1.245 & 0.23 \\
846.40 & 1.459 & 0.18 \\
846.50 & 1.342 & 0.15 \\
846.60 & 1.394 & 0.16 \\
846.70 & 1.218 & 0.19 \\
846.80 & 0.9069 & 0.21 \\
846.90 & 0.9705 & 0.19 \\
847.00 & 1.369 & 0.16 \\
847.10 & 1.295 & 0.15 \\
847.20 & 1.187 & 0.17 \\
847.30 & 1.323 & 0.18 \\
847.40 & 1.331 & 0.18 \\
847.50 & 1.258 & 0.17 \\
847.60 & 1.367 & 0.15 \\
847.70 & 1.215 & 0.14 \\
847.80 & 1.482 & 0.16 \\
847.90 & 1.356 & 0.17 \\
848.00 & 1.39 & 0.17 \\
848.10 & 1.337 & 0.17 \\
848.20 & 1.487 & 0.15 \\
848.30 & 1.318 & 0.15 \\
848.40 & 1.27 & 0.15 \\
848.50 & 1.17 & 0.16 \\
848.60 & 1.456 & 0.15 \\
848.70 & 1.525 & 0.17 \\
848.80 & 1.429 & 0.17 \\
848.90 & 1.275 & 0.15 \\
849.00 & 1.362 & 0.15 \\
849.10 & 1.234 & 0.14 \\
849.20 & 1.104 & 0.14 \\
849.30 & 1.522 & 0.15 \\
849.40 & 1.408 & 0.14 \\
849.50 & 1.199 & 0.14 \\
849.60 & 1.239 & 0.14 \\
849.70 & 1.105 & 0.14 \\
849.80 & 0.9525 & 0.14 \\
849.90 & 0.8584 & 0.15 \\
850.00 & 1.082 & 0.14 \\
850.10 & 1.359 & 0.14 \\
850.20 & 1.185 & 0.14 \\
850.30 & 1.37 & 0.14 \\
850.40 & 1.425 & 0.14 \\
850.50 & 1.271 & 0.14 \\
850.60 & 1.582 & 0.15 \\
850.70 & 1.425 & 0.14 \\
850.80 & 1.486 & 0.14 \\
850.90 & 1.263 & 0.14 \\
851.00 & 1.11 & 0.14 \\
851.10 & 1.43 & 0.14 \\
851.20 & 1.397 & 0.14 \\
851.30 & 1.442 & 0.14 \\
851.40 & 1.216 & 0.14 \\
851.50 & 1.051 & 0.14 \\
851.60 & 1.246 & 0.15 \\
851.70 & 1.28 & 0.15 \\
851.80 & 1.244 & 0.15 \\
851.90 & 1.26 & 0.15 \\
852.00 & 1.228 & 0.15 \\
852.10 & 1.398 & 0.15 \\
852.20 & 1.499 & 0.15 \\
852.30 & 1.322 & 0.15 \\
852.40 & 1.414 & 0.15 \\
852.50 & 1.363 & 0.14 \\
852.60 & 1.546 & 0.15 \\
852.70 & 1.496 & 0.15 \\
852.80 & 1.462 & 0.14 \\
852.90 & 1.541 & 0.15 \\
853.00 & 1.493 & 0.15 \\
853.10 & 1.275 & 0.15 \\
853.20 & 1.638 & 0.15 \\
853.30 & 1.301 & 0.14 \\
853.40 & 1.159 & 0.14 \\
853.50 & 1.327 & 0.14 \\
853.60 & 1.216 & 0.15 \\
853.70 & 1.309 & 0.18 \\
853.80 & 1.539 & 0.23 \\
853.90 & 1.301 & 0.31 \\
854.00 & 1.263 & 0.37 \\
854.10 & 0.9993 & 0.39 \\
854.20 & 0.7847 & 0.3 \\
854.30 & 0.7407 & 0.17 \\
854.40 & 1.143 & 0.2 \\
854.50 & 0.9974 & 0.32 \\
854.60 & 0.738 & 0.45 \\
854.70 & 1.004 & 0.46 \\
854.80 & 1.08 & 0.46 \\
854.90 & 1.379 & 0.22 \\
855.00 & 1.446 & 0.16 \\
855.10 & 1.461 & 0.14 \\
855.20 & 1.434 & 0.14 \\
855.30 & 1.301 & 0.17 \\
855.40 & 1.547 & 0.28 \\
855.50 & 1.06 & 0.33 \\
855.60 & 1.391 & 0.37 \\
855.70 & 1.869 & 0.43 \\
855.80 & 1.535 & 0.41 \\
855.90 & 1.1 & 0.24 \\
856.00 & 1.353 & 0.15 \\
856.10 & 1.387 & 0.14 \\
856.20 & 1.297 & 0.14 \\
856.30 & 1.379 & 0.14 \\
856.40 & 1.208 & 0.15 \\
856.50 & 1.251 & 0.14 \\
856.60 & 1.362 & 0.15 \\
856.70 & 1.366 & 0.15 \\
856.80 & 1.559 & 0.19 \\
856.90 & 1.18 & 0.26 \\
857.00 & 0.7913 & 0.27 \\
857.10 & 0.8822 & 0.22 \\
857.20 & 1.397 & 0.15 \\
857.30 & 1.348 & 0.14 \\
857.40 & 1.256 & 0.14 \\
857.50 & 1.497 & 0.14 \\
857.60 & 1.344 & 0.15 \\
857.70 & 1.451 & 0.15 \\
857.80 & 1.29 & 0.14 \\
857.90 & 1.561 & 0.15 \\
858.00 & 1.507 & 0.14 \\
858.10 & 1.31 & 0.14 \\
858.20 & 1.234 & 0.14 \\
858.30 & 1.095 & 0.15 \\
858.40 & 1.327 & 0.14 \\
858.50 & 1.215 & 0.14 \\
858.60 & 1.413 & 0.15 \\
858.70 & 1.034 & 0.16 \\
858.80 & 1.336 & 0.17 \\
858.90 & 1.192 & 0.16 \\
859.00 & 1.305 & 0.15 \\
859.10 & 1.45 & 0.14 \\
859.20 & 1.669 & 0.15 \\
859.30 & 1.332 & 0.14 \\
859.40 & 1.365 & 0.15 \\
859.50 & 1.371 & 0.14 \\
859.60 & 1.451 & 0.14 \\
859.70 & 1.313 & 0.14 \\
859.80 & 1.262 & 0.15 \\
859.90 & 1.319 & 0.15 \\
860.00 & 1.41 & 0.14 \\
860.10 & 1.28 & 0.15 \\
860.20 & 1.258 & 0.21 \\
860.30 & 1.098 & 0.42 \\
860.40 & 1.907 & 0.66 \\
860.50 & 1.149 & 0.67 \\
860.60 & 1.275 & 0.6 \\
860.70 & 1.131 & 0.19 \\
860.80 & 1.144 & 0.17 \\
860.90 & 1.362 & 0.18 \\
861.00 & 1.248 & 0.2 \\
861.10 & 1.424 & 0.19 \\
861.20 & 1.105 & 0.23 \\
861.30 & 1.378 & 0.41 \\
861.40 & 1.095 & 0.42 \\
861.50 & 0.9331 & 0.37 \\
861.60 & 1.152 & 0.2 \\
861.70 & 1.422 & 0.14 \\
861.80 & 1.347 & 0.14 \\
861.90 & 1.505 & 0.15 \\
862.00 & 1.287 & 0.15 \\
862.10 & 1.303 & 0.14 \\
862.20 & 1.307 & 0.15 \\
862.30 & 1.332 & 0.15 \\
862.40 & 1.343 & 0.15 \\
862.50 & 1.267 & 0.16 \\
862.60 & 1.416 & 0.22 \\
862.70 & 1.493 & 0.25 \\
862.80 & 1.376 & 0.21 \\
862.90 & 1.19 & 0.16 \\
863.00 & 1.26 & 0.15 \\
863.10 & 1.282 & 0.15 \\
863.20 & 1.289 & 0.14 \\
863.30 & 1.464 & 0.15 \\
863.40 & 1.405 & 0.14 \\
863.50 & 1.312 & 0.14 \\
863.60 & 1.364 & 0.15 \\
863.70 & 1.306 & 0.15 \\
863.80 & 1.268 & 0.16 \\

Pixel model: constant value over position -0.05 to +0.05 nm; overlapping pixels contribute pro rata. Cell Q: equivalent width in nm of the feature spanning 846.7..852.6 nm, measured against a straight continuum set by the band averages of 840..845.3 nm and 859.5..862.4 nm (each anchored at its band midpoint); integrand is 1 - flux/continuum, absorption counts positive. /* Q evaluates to 0.05 nm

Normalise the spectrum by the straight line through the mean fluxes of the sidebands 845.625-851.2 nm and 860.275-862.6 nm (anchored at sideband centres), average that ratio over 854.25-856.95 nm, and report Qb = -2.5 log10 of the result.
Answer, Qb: 0.009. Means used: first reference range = 1.29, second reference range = 1.29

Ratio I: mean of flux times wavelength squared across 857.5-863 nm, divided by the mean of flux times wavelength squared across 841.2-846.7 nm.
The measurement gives 1.0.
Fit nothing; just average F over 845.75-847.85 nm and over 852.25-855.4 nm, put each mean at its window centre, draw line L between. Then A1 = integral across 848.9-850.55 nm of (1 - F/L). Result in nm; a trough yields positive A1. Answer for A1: 0.071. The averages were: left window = 1.29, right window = 1.28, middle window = 1.23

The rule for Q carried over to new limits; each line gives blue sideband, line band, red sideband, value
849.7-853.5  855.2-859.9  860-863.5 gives -0.07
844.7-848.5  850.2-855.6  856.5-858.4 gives 0.07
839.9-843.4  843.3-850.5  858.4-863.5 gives -0.14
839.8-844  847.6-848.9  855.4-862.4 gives -0.07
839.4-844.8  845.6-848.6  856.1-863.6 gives 0.04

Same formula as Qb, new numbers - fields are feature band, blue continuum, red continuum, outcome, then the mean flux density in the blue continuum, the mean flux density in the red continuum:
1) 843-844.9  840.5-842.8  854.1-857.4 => -0.06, 1.29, 1.24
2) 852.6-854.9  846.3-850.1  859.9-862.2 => 0.04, 1.28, 1.28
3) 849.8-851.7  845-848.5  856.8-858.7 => 0.02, 1.31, 1.28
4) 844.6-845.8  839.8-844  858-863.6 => -0.10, 1.28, 1.31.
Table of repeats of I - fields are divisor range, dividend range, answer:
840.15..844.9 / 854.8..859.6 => 1.06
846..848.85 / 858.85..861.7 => 1.02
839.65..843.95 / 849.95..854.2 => 1.07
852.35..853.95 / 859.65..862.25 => 0.94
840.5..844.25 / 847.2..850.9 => 1.03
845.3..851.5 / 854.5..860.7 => 1.03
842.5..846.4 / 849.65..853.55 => 1.01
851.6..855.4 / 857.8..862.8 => 1.04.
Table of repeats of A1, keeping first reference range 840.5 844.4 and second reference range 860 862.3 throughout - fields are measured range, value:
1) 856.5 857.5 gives 0.03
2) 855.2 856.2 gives -0.08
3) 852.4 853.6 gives -0.11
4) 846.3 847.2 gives 0.03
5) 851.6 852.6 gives -0.04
